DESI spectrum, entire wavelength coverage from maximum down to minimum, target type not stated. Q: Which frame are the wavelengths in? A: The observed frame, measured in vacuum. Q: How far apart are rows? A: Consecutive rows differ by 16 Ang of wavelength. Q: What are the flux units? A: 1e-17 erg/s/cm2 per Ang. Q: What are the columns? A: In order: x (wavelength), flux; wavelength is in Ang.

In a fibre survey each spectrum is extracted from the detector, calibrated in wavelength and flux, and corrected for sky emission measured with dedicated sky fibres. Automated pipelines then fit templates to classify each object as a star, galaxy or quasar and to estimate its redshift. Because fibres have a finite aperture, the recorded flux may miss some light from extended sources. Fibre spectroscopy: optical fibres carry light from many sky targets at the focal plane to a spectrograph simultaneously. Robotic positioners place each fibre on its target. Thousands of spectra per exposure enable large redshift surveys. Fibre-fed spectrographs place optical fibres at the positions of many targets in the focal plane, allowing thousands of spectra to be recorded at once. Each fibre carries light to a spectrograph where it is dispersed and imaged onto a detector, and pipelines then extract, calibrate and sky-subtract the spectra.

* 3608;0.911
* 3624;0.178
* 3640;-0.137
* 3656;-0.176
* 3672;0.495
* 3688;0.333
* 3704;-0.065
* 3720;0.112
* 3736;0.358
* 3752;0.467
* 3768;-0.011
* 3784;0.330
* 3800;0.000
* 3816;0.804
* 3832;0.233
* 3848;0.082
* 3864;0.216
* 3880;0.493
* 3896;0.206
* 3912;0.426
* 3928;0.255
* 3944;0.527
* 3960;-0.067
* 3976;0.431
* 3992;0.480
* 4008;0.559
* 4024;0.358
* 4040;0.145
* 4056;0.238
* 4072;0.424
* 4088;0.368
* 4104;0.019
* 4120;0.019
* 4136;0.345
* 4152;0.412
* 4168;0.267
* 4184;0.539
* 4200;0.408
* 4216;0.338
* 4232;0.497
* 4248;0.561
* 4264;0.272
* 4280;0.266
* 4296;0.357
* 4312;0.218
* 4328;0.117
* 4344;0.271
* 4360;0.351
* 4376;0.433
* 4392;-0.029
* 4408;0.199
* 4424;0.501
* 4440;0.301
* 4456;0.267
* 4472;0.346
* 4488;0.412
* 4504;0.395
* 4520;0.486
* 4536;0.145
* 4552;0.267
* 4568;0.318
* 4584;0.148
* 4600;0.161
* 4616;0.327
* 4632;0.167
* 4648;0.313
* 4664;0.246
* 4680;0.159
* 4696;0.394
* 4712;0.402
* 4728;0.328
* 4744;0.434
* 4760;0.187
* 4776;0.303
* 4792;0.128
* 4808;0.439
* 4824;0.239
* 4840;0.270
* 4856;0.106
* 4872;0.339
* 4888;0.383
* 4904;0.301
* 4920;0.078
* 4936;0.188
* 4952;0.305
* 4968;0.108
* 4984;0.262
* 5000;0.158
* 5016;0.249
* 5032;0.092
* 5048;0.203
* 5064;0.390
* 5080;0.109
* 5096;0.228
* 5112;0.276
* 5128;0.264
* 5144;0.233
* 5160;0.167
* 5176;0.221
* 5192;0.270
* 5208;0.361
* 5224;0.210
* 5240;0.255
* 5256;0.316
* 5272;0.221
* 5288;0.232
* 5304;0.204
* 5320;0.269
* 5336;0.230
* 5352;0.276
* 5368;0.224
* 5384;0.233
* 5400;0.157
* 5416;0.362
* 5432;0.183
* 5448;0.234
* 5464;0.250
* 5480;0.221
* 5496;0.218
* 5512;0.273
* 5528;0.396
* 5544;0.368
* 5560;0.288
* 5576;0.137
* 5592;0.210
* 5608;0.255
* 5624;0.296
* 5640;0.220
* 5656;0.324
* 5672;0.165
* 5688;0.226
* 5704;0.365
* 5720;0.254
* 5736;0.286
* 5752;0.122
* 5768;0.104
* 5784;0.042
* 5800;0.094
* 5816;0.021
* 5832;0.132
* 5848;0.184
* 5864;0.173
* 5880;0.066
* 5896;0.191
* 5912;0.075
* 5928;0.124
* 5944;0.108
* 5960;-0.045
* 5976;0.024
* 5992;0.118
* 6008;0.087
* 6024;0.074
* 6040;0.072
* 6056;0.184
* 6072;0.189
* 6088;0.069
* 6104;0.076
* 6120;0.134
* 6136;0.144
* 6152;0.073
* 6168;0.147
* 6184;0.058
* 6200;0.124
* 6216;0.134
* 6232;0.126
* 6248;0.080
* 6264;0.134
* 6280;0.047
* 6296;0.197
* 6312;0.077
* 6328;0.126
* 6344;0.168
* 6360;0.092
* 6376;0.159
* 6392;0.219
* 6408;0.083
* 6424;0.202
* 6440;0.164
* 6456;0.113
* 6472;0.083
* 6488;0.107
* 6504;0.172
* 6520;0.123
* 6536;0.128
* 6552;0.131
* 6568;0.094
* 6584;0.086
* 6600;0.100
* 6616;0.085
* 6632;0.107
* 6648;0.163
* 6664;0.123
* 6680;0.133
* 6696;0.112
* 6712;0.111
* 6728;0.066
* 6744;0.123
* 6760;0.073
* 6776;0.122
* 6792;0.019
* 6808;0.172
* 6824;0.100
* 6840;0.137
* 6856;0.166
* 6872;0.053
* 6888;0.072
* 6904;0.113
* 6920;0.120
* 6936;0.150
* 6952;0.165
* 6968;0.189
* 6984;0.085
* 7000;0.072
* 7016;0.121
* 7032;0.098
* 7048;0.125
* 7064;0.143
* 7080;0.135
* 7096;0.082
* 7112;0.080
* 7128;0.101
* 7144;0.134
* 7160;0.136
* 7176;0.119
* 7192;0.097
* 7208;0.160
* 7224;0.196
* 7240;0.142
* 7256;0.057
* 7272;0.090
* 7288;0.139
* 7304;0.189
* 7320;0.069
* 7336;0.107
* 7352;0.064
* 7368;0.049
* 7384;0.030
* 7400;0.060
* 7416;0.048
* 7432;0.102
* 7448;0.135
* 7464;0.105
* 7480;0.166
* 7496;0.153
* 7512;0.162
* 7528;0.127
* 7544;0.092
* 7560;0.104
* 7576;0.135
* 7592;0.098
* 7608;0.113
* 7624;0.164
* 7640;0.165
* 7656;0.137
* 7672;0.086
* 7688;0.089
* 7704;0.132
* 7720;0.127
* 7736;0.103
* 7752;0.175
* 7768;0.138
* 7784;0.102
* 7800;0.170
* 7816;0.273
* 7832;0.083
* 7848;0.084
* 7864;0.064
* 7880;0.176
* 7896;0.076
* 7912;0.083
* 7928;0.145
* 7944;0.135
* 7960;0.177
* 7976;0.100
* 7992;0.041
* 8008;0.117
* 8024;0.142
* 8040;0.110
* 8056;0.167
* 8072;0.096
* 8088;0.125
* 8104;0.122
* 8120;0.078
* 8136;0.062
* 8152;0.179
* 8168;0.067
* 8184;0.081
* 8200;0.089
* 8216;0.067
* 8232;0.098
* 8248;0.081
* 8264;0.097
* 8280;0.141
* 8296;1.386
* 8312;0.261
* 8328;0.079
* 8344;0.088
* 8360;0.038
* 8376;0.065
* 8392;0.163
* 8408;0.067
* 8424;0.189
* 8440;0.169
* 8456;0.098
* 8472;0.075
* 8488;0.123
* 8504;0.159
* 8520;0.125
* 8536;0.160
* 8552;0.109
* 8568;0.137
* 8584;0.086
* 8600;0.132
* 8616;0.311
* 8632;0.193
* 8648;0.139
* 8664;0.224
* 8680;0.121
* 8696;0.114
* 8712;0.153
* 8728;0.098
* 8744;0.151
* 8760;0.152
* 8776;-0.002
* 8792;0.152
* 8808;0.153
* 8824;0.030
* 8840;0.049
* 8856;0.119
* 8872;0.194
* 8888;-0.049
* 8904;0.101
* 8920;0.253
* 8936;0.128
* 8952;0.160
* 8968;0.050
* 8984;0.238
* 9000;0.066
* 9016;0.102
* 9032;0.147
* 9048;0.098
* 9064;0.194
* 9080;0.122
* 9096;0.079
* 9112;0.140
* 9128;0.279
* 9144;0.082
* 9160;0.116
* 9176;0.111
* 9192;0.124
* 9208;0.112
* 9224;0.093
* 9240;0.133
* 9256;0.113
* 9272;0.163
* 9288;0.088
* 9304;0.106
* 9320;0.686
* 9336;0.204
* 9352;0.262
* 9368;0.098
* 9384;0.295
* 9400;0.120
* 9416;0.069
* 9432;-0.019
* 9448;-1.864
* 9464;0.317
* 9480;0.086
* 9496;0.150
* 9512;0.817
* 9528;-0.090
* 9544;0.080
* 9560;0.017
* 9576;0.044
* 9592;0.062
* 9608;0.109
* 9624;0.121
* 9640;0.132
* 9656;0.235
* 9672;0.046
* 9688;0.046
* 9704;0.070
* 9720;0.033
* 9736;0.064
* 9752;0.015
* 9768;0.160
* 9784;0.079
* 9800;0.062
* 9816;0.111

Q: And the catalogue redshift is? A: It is 1.226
